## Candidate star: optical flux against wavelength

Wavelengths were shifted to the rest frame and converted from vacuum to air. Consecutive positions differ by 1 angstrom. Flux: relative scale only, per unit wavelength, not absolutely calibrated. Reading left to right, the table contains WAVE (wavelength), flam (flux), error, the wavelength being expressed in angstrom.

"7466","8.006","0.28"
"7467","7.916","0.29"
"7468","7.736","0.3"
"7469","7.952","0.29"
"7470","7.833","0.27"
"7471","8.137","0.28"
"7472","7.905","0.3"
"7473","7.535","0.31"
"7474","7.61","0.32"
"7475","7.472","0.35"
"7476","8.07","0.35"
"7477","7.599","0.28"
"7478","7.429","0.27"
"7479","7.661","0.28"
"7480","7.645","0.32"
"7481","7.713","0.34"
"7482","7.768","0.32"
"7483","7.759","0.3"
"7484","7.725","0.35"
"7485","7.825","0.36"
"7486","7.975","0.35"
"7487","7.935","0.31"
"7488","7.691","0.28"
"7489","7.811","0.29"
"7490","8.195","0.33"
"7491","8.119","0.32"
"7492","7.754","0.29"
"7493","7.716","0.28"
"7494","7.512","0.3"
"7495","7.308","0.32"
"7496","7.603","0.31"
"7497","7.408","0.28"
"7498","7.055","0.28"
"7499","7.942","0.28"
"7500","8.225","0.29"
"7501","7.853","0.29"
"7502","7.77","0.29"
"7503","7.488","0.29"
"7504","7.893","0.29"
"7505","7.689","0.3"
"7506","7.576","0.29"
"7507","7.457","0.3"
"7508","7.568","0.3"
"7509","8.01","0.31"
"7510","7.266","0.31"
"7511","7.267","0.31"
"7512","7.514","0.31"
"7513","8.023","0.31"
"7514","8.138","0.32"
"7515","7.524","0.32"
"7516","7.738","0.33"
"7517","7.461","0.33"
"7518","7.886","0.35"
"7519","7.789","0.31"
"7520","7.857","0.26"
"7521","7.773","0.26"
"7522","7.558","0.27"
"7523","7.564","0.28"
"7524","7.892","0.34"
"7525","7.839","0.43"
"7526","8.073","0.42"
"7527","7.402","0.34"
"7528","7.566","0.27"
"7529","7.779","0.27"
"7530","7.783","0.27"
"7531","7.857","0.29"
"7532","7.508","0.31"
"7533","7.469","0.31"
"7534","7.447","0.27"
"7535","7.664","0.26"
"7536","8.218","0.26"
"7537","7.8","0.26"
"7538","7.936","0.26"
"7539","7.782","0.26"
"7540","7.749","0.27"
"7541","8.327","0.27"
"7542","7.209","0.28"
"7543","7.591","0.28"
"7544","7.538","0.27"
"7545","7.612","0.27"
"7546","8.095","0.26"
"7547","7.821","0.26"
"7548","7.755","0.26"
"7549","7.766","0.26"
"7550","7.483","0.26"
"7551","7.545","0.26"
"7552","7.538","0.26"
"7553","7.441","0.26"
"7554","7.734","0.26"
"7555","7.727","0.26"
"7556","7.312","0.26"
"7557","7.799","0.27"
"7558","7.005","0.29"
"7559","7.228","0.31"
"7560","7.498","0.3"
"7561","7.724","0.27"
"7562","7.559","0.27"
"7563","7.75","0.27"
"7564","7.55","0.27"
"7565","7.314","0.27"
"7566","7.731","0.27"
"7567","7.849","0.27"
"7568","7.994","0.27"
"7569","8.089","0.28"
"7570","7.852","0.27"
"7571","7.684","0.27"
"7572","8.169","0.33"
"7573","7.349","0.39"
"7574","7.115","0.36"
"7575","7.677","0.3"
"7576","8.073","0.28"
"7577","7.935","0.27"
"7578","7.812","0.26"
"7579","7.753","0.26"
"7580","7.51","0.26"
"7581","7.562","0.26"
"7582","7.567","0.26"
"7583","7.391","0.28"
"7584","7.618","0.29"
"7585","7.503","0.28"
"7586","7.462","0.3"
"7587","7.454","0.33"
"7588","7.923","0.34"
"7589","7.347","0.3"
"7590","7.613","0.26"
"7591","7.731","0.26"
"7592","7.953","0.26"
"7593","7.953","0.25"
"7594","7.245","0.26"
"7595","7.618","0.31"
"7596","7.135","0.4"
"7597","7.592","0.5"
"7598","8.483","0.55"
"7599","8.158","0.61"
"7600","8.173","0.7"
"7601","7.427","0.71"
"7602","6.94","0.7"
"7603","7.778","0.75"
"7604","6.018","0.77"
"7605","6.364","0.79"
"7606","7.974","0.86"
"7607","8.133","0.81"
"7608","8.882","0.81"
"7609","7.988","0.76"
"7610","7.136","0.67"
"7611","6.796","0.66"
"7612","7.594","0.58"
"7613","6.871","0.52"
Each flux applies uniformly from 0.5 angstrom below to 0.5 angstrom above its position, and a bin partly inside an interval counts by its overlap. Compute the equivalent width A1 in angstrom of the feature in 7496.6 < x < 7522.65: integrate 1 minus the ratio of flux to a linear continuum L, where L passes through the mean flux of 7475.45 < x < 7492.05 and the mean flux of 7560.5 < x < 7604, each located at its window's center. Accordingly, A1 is 0.28 angstrom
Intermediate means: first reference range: 7.8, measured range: 7.68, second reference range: 7.66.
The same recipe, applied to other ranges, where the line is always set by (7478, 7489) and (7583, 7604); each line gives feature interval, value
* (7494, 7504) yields 0.1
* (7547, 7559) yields 0.2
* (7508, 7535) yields 0.1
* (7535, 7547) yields -0.2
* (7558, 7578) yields -0.1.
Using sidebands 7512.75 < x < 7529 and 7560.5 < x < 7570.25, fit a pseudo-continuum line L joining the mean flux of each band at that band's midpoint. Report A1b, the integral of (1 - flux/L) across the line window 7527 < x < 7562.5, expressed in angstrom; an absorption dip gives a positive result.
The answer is 0.4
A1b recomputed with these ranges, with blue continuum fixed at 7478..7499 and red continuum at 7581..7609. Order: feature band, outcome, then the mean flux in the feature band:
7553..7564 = 0.2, 7.53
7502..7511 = 0.1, 7.61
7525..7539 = -0.1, 7.74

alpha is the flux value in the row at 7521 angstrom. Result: 7.773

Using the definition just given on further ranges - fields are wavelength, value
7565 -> 7.314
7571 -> 7.684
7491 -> 8.119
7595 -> 7.618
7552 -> 7.538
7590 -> 7.613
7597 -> 7.592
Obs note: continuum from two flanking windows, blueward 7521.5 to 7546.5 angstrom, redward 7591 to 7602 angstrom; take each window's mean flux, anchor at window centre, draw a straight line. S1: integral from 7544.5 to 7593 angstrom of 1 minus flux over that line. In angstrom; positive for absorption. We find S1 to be 0.53 angstrom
